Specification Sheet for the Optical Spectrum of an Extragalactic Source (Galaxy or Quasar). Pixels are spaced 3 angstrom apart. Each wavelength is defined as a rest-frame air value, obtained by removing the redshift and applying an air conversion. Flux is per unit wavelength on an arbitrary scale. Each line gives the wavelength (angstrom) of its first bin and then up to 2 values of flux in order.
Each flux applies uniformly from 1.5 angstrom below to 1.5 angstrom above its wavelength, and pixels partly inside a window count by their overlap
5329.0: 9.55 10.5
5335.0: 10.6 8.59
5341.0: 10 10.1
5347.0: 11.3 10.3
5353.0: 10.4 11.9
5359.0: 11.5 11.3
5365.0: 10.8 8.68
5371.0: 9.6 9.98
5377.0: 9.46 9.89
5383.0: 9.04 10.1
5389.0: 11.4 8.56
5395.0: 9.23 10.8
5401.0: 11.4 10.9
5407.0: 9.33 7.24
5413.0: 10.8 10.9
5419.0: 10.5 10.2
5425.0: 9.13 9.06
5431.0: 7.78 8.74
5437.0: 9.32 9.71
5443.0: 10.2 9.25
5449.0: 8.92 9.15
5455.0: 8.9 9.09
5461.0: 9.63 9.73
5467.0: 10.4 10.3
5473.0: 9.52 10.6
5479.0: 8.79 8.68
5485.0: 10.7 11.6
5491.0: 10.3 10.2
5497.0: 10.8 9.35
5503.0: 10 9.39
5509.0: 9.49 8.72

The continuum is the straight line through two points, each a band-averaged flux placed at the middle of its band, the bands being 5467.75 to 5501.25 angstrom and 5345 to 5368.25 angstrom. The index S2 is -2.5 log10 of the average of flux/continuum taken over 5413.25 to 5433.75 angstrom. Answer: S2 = 0.09 mag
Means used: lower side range 10.9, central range 9.62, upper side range 10.1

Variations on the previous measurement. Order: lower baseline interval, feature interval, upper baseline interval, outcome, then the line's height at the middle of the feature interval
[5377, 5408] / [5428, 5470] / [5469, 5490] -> 0.08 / 10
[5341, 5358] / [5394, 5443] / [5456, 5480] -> 0.05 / 10.2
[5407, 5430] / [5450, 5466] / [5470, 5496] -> 0.07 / 9.9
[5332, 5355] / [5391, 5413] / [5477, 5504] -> 0.05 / 10.2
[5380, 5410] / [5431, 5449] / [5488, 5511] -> 0.08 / 9.97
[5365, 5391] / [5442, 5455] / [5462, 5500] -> 0.08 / 10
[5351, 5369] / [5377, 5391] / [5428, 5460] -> 0.04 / 10.3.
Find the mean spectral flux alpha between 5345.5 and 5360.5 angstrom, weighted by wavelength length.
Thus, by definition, 11.1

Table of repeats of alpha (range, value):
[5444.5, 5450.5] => 9.08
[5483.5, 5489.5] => 11.1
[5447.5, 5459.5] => 9.02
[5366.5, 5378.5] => 9.43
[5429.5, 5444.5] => 9.15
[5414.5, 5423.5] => 10.5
